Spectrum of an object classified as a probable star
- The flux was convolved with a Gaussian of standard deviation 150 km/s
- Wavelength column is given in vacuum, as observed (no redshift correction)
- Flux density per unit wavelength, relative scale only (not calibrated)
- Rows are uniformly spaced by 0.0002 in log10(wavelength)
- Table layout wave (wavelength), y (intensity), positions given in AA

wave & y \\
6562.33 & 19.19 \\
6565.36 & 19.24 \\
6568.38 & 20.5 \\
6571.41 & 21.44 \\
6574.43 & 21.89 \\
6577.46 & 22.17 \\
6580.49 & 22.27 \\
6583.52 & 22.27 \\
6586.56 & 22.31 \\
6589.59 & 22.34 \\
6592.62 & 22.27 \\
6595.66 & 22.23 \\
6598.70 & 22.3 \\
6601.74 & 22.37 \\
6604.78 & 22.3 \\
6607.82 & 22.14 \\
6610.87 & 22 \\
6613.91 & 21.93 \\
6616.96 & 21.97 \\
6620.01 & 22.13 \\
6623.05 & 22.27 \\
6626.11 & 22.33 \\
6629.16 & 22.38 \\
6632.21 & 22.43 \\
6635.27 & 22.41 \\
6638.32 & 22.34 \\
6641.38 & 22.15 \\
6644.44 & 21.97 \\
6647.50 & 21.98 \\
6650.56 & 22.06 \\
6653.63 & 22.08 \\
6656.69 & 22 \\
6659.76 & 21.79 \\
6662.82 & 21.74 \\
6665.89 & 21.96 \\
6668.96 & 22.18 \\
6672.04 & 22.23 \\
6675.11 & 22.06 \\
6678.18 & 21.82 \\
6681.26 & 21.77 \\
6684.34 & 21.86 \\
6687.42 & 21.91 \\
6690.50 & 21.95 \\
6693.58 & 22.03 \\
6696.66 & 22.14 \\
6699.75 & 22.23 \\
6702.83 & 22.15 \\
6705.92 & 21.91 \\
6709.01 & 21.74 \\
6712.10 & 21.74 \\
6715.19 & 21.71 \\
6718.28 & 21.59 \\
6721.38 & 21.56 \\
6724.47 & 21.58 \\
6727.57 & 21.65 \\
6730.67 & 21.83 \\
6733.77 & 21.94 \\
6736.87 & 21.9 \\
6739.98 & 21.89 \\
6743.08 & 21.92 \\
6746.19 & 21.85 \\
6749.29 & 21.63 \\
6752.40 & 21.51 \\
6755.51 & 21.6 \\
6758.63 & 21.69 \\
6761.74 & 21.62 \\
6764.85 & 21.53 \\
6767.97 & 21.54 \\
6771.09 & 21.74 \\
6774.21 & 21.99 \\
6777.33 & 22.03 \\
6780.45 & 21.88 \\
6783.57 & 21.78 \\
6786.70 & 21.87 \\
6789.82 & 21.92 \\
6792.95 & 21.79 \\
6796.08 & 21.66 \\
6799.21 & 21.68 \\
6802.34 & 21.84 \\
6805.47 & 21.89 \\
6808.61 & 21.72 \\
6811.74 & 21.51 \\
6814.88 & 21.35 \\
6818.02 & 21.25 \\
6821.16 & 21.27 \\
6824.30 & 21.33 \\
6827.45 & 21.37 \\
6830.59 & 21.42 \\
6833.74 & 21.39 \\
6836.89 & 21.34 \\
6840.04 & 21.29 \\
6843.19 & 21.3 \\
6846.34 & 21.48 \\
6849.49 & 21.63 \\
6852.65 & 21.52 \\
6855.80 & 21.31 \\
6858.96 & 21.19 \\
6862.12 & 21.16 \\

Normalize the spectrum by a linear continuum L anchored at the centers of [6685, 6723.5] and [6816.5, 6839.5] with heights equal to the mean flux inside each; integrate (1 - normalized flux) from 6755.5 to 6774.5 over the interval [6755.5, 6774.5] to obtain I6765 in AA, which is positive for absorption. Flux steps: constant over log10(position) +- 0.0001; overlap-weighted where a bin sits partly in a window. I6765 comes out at 0.0 AA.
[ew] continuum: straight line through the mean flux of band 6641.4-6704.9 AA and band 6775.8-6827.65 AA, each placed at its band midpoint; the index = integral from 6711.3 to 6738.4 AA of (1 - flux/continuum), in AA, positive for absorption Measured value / 0.2 AA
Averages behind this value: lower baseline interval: 22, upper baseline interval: 21.7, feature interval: 21.7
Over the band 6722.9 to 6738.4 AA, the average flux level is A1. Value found 21.8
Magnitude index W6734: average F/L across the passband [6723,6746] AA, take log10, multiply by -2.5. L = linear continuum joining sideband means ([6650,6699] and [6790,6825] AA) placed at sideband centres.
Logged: 0.00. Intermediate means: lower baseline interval 22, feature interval 21.8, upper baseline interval 21.6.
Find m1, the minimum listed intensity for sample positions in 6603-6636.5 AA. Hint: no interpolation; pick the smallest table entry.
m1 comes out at 21.93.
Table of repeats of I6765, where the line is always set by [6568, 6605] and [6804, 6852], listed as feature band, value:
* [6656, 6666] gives 0.0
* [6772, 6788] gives -0.3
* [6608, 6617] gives 0.0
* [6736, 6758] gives -0.1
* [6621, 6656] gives -0.4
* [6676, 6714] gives -0.2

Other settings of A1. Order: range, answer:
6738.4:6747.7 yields 21.9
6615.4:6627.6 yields 22.2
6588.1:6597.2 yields 22.3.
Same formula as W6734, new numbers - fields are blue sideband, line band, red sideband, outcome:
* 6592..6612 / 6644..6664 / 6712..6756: 0.00 mag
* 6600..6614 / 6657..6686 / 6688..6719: 0.00 mag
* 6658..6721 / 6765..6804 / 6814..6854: -0.01 mag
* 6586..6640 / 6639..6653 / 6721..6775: 0.00 mag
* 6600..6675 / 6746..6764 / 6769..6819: 0.01 mag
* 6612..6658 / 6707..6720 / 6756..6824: 0.01 mag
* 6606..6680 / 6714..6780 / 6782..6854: 0.00 mag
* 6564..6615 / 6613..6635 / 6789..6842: -0.02 mag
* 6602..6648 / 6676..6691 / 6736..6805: 0.01 mag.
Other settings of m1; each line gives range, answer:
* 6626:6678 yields 21.74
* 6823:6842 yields 21.29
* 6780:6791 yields 21.78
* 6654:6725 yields 21.56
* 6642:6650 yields 21.97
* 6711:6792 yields 21.51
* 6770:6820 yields 21.25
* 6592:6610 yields 22.14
